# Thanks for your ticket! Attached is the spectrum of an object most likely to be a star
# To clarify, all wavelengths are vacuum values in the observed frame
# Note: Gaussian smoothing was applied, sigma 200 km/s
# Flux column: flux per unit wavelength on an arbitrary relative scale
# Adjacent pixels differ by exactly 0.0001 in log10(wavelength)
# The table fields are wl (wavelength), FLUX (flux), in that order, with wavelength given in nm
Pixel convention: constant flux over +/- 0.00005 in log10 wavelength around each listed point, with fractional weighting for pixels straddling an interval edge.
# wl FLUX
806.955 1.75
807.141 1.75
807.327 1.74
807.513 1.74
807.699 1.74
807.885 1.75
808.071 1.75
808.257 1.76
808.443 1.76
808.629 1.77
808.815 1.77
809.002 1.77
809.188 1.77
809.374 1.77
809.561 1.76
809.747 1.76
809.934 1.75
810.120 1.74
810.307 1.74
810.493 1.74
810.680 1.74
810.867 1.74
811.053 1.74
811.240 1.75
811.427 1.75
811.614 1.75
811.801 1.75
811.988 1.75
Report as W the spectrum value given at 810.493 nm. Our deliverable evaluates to 1.74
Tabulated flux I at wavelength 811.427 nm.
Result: 1.75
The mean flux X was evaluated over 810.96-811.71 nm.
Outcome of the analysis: 1.75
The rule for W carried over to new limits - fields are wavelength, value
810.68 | 1.74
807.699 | 1.74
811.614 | 1.75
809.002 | 1.77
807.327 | 1.74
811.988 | 1.75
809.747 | 1.76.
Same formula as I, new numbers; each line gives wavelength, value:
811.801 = 1.75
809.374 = 1.77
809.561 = 1.76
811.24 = 1.75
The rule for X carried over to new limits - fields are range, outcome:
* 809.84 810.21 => 1.74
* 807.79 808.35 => 1.75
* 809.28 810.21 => 1.76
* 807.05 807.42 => 1.74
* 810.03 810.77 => 1.74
